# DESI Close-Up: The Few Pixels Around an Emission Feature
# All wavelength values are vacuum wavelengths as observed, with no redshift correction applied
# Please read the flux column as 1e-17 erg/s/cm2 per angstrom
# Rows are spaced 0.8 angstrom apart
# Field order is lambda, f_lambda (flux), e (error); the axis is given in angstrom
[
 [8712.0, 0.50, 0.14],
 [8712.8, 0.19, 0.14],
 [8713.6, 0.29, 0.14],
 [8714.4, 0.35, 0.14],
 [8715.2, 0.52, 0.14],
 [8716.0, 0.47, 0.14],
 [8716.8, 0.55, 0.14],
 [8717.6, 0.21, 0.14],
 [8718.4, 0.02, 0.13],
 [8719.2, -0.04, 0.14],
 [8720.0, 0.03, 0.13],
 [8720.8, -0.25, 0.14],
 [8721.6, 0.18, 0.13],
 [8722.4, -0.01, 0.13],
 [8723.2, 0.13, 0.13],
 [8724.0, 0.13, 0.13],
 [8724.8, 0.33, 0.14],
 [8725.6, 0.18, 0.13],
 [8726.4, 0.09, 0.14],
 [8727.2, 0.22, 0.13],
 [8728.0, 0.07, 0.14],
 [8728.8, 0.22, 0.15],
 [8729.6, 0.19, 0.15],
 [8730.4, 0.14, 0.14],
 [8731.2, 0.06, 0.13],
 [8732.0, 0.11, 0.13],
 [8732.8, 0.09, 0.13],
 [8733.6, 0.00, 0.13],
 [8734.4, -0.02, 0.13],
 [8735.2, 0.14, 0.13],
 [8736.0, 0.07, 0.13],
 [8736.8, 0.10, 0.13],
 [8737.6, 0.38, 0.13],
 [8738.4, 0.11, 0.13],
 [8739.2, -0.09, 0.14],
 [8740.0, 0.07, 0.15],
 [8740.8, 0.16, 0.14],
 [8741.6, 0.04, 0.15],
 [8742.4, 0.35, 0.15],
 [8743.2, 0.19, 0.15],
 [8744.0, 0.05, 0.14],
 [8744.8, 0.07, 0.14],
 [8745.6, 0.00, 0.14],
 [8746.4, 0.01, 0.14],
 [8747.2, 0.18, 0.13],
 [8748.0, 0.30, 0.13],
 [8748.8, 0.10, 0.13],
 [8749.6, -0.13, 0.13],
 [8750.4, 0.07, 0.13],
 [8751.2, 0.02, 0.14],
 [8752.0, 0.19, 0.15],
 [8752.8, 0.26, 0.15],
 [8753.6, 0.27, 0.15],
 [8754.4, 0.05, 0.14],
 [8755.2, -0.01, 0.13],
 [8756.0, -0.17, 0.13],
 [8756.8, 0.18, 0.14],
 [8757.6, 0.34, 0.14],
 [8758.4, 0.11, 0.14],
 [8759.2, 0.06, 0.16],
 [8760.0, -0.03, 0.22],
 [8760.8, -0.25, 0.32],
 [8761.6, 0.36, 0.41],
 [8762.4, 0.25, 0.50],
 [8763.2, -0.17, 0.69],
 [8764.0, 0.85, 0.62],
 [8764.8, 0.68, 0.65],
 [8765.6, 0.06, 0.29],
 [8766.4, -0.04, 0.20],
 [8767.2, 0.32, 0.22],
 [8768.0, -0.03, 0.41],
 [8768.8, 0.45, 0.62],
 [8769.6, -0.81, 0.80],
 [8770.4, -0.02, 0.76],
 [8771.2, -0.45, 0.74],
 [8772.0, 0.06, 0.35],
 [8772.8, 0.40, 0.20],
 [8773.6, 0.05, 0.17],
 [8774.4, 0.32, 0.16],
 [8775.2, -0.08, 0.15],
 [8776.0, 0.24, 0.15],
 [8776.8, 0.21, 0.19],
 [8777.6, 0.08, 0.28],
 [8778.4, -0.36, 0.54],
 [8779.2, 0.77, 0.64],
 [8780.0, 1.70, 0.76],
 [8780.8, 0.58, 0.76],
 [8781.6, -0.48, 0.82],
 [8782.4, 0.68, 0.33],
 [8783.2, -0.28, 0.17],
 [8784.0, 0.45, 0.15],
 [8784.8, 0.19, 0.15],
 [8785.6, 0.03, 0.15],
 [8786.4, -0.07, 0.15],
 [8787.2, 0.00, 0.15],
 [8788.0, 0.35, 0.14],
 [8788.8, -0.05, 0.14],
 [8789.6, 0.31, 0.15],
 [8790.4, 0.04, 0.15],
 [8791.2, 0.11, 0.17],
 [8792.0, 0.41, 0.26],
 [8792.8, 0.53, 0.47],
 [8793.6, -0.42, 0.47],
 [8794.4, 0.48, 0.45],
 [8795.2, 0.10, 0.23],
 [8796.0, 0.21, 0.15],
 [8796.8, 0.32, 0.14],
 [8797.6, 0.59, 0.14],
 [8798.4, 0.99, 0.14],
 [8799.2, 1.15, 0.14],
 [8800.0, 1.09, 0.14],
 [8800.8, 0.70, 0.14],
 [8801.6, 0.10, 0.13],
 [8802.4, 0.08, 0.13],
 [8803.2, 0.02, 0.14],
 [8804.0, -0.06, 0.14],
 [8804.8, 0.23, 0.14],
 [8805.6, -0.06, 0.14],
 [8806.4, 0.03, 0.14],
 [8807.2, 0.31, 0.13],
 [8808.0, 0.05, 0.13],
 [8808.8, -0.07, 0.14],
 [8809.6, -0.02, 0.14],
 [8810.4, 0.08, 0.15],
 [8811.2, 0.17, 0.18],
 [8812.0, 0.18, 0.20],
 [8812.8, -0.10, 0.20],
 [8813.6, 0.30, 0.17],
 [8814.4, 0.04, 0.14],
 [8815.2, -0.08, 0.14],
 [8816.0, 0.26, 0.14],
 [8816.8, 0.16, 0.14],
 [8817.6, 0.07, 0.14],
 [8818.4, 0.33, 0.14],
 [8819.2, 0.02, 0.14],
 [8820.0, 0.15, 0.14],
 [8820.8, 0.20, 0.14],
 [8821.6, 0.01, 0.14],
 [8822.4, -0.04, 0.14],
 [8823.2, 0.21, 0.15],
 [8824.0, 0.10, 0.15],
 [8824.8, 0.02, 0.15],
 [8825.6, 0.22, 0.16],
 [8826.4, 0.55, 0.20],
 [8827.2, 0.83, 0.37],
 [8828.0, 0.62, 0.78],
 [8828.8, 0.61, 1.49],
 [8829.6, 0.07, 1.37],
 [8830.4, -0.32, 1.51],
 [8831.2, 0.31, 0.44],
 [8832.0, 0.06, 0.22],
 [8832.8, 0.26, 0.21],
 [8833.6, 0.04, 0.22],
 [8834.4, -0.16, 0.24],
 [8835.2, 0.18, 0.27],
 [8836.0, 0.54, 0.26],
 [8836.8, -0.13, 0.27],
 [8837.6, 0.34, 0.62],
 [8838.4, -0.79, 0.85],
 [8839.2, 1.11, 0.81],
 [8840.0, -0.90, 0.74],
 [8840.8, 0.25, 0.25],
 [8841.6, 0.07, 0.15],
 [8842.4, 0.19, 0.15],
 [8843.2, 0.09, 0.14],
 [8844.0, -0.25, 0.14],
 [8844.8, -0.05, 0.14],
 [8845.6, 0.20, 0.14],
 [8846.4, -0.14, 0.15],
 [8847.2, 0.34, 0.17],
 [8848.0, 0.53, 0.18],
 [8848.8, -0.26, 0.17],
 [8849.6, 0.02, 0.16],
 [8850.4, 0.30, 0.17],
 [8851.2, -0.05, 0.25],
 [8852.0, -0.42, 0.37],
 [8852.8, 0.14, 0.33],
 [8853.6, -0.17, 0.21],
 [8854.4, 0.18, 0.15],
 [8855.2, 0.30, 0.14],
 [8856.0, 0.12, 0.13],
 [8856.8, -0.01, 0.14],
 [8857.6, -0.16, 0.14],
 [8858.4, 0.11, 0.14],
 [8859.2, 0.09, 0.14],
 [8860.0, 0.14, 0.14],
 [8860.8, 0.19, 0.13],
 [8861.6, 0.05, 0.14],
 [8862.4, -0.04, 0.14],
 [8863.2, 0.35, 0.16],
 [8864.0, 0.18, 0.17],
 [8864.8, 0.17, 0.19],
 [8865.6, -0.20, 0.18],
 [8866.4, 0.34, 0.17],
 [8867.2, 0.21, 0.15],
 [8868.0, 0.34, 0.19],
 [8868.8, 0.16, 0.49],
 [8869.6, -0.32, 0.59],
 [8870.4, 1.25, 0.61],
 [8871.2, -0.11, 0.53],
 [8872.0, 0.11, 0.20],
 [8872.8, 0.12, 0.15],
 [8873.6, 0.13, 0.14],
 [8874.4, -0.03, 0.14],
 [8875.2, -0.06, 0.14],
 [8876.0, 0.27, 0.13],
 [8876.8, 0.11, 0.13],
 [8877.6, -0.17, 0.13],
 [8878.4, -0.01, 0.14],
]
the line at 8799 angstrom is [O III] 5007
